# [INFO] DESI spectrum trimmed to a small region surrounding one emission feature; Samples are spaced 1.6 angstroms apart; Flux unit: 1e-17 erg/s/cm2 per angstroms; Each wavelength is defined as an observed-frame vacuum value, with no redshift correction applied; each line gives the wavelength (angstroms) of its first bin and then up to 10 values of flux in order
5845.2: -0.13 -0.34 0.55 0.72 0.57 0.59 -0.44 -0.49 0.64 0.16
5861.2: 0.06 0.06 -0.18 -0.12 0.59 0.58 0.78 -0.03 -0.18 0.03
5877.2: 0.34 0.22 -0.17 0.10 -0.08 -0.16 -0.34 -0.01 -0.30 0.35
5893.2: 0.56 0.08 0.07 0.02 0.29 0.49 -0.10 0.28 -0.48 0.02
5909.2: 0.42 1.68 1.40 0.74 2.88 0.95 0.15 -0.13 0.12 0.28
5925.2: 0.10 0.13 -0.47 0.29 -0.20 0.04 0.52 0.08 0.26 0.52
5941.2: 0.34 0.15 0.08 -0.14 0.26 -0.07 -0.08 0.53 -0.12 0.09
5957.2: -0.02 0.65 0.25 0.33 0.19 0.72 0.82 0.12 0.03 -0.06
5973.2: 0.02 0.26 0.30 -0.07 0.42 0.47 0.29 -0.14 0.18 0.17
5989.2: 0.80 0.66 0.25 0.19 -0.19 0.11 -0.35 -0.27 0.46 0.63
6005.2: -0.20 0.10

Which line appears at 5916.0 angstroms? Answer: [O II]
